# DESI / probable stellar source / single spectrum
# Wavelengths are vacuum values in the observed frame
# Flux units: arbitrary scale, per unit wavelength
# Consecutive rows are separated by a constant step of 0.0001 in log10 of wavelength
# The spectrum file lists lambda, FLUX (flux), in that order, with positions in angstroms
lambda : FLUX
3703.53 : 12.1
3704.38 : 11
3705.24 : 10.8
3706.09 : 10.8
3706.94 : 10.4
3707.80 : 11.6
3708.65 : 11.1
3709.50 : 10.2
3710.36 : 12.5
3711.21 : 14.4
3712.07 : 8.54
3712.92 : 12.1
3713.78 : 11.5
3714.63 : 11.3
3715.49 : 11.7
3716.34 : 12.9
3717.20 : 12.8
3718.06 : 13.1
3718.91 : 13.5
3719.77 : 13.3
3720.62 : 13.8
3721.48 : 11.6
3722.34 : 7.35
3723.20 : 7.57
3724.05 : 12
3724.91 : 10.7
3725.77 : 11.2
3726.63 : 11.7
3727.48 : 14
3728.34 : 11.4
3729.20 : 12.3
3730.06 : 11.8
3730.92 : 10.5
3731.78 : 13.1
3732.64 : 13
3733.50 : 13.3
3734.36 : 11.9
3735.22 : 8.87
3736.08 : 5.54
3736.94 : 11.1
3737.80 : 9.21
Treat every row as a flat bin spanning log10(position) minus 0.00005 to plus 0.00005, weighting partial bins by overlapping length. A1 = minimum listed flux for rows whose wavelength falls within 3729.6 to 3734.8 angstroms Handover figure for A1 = 10.5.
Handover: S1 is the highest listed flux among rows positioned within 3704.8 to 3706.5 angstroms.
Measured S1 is 10.8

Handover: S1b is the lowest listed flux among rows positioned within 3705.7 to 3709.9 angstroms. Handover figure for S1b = 10.2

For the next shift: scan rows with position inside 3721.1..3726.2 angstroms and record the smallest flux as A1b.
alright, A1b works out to 7.35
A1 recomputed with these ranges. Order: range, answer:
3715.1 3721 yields 11.7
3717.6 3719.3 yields 13.1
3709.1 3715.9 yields 8.54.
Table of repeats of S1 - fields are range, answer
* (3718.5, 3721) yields 13.8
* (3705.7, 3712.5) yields 14.4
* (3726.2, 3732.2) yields 14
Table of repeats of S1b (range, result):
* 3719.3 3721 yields 13.3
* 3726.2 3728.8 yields 11.4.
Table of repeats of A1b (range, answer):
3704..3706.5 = 10.8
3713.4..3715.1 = 11.3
